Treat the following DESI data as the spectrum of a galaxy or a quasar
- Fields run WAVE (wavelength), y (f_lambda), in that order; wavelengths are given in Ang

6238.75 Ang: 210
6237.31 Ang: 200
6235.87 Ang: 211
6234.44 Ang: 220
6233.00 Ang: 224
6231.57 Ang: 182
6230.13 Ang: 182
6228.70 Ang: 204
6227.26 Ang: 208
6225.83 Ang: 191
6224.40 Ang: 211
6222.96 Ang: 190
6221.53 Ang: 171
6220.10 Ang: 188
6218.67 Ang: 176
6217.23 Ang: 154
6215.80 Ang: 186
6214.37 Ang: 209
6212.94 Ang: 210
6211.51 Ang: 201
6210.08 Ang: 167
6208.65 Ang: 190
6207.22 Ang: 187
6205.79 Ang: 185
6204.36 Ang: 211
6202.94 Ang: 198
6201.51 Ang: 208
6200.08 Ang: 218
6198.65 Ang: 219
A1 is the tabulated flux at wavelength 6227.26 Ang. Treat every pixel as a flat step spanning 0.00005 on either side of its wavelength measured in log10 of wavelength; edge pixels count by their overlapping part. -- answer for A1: 208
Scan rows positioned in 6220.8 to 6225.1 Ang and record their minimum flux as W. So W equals 171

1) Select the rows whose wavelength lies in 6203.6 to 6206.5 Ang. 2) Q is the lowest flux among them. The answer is 185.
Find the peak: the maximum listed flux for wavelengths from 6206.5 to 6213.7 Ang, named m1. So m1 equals 210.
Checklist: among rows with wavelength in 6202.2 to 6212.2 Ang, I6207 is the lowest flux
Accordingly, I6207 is 167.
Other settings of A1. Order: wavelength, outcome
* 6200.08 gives 218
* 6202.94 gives 198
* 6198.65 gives 219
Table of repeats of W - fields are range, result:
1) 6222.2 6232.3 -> 182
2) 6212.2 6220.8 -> 154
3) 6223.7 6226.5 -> 191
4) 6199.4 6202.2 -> 208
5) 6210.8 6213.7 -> 201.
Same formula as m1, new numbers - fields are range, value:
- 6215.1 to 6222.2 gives 188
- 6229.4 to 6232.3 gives 182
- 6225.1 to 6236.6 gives 224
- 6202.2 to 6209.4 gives 211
